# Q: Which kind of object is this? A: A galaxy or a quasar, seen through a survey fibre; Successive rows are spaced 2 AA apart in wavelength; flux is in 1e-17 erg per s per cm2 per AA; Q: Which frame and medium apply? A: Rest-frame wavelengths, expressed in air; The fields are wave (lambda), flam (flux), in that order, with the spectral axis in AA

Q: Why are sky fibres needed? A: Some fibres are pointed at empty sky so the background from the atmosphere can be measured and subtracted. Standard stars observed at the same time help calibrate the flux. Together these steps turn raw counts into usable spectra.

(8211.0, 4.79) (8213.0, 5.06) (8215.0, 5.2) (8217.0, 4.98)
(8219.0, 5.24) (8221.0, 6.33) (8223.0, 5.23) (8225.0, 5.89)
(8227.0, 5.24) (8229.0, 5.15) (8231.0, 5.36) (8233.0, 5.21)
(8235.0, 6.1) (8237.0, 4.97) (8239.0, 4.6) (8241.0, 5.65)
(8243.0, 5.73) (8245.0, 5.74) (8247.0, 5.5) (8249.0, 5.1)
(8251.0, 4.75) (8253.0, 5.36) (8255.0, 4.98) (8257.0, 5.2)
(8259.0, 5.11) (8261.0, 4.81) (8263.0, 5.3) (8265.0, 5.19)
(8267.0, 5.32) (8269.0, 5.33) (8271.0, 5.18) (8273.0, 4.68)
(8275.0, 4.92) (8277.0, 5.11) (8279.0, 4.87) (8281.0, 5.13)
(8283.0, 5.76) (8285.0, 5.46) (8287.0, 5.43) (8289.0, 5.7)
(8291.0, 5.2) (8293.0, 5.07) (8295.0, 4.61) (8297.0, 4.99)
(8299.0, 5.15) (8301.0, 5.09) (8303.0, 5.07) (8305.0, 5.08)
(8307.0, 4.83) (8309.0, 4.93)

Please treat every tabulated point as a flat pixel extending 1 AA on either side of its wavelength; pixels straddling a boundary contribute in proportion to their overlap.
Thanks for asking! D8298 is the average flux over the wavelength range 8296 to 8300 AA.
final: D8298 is 5.07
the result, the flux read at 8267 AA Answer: 5.32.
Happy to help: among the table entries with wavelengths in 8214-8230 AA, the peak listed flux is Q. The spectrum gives 6.33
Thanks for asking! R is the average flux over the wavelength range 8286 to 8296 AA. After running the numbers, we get 5.2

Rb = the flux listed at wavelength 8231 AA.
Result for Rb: 5.36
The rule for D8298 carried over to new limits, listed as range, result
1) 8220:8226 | 5.82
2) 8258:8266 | 5.1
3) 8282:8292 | 5.51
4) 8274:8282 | 5.01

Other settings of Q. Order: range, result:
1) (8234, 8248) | 6.1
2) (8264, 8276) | 5.33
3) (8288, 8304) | 5.7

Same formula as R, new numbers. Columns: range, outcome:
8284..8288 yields 5.45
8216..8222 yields 5.52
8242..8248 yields 5.66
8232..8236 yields 5.65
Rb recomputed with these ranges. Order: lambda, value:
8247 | 5.5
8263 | 5.3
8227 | 5.24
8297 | 4.99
